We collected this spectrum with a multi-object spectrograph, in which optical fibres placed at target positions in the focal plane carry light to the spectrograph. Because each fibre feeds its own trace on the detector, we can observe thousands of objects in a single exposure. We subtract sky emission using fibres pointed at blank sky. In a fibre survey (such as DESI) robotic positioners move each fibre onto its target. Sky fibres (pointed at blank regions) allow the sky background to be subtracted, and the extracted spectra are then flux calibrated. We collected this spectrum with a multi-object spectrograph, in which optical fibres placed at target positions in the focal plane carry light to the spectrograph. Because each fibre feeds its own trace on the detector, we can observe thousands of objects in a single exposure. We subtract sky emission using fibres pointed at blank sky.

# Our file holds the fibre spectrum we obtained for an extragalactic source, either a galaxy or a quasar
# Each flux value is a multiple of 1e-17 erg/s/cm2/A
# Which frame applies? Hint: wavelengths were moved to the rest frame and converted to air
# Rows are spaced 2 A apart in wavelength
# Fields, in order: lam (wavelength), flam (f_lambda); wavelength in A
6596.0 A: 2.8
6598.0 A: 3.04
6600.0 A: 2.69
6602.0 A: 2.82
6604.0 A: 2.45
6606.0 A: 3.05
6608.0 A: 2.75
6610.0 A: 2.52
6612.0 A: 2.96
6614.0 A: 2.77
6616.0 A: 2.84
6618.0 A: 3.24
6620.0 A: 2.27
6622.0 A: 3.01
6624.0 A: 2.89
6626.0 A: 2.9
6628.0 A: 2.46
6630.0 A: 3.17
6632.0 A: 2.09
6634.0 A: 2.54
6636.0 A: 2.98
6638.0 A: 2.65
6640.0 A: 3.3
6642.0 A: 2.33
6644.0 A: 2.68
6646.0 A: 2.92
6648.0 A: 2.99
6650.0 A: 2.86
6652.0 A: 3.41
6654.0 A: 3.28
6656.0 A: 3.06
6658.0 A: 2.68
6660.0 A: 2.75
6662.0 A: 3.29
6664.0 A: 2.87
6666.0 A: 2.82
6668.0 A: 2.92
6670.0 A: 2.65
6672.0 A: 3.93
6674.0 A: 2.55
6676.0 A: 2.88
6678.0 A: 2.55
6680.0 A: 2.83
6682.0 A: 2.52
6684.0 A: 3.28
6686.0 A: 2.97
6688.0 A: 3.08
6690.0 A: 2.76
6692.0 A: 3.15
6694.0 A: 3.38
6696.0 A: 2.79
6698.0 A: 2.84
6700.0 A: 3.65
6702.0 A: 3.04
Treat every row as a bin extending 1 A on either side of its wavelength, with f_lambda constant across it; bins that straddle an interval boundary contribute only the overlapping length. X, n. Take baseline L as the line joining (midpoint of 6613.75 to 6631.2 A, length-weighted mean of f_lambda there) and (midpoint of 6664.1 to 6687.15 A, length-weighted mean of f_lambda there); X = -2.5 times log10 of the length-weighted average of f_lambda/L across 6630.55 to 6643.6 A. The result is 0.07 mag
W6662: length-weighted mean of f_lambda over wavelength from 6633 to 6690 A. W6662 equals 2.91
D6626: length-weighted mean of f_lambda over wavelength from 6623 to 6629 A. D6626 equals 2.75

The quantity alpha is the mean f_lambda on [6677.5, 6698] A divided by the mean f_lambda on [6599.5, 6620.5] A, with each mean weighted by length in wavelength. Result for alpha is 1.06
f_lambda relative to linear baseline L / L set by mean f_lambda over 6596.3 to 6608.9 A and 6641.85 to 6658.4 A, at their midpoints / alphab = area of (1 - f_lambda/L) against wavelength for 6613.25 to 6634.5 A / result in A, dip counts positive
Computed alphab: 0.88 A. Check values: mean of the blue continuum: 2.8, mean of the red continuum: 2.95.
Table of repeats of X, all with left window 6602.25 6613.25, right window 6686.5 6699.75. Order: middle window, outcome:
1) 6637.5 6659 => -0.016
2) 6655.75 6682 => 0.025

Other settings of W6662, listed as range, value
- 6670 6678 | 2.99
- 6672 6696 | 2.94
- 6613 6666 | 2.85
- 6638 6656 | 2.96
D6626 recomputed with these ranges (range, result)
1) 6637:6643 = 2.76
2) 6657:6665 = 2.9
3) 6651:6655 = 3.34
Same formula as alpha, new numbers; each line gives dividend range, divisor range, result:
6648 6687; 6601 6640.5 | 1.06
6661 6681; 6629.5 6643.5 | 1.08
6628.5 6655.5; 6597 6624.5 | 1.02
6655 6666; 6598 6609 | 1.05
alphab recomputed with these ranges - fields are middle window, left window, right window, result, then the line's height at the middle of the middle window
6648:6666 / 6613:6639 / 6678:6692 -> -1.2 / 2.83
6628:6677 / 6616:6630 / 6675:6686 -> -1.1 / 2.83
